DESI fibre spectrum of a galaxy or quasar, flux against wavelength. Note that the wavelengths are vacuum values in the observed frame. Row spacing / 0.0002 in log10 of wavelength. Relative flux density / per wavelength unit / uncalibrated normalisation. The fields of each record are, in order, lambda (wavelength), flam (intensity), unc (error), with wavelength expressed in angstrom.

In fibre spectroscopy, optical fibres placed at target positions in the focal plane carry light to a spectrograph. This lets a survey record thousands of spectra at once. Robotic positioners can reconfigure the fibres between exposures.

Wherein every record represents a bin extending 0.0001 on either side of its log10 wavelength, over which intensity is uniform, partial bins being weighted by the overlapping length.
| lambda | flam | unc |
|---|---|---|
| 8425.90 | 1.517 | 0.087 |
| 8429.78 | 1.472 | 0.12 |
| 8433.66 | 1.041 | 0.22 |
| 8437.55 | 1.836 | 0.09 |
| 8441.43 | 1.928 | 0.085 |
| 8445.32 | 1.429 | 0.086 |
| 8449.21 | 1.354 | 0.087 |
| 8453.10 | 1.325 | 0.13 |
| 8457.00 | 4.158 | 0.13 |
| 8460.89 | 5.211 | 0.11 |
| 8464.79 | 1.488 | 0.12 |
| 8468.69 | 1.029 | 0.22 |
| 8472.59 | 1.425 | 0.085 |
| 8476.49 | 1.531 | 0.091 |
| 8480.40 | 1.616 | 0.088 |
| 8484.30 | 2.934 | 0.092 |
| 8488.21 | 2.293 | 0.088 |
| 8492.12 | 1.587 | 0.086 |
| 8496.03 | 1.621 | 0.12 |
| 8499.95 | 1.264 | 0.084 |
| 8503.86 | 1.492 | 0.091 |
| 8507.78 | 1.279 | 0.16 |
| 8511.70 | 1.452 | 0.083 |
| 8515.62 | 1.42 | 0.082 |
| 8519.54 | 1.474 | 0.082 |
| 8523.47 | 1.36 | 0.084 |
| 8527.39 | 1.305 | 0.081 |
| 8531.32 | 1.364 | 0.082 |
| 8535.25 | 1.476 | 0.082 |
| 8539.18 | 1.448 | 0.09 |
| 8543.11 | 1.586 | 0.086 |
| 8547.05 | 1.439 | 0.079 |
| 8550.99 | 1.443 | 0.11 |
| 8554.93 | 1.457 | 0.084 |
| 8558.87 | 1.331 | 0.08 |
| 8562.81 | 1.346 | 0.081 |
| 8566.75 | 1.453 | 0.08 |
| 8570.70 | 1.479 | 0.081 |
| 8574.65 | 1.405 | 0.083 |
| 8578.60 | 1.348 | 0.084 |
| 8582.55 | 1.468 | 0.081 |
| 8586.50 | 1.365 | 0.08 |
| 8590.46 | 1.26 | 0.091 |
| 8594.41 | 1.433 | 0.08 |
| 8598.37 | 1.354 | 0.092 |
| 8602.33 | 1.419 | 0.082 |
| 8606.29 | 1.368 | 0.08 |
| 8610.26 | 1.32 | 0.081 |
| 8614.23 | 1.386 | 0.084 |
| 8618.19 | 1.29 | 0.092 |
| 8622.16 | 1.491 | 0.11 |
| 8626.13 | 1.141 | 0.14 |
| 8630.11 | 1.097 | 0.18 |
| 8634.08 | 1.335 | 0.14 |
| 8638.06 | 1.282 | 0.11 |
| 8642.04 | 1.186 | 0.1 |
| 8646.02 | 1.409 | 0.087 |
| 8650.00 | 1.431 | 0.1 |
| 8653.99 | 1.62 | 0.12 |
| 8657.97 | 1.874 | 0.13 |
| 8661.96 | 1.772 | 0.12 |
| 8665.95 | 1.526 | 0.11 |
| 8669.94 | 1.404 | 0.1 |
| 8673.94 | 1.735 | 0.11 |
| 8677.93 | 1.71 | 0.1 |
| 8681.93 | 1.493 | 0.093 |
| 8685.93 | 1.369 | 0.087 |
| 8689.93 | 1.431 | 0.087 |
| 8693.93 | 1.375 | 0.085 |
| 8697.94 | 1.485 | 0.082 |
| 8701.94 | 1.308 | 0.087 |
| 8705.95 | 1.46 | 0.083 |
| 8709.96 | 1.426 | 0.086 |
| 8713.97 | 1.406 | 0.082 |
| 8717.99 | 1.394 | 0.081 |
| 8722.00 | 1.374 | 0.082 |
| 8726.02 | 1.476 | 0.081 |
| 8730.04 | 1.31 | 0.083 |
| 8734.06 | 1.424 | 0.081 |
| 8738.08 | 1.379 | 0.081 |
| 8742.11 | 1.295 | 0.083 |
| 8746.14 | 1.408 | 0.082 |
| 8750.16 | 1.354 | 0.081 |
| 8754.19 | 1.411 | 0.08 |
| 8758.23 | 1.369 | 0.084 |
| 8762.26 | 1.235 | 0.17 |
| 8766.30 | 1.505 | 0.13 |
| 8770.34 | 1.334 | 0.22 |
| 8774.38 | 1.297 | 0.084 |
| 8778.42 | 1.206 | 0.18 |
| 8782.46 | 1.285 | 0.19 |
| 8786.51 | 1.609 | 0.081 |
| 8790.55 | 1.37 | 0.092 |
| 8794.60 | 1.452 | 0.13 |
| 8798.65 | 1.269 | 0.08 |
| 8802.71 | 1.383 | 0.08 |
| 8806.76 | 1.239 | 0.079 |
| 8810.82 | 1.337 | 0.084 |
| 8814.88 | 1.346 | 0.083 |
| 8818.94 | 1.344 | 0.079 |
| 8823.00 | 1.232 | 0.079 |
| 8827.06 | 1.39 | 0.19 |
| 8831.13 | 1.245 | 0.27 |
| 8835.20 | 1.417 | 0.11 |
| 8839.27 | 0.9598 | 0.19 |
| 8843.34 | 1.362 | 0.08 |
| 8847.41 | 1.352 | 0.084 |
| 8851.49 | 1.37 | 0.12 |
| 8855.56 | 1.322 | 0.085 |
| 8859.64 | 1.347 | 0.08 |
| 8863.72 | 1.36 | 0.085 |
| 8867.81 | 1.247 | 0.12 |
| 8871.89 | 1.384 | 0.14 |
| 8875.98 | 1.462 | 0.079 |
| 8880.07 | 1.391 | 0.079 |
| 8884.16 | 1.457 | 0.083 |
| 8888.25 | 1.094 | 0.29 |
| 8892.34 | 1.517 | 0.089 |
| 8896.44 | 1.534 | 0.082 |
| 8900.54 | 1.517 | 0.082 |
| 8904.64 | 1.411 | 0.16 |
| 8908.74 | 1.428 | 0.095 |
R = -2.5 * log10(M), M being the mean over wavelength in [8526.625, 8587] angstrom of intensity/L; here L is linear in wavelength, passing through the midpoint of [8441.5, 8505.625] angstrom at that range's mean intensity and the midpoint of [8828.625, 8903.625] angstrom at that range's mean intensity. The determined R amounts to 0.285 mag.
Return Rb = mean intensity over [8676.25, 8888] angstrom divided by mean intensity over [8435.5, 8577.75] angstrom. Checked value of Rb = 0.81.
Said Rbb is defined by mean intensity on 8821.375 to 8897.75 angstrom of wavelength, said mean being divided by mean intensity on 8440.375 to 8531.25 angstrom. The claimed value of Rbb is 0.74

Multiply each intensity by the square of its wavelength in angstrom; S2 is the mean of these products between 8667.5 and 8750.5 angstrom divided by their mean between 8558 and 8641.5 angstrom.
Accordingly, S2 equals 1.1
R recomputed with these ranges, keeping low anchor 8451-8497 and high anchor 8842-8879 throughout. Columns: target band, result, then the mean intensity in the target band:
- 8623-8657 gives 0.34 mag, 1.34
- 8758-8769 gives 0.15 mag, 1.37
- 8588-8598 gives 0.39 mag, 1.35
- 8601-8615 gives 0.36 mag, 1.37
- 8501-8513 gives 0.46 mag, 1.39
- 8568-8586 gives 0.35 mag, 1.42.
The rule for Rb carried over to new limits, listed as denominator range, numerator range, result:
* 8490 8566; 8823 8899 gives 0.94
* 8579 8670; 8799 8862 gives 0.93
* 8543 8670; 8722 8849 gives 0.95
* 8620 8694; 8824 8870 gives 0.89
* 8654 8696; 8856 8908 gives 0.89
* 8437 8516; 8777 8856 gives 0.70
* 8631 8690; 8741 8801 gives 0.91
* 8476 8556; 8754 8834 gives 0.86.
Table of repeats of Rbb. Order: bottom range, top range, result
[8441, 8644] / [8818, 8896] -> 0.85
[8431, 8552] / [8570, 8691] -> 0.82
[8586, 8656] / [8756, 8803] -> 1.01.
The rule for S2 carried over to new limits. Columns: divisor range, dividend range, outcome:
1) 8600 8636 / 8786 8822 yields 1.08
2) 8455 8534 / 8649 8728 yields 0.85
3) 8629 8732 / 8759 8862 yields 0.94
